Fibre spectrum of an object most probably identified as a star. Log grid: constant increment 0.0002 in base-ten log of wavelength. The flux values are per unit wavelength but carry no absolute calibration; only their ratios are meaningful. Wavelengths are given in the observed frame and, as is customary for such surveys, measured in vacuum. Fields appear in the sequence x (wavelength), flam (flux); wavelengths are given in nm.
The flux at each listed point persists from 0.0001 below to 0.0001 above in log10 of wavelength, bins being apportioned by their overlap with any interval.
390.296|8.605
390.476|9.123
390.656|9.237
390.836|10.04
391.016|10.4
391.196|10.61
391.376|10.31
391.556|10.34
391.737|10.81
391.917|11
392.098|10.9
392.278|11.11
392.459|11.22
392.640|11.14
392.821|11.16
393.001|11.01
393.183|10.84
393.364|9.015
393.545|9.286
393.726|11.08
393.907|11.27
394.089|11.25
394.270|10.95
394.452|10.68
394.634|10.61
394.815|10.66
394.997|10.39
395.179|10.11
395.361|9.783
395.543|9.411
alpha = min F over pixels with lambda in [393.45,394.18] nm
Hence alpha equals 9.286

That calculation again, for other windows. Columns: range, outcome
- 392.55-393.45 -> 9.015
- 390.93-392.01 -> 10.31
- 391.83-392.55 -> 10.9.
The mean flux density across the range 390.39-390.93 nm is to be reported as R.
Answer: 9.47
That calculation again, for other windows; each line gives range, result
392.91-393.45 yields 10.3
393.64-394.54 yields 11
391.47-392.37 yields 10.8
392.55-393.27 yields 11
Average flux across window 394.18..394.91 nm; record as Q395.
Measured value 10.7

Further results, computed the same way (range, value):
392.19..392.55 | 11.1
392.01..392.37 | 11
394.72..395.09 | 10.5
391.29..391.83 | 10.5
